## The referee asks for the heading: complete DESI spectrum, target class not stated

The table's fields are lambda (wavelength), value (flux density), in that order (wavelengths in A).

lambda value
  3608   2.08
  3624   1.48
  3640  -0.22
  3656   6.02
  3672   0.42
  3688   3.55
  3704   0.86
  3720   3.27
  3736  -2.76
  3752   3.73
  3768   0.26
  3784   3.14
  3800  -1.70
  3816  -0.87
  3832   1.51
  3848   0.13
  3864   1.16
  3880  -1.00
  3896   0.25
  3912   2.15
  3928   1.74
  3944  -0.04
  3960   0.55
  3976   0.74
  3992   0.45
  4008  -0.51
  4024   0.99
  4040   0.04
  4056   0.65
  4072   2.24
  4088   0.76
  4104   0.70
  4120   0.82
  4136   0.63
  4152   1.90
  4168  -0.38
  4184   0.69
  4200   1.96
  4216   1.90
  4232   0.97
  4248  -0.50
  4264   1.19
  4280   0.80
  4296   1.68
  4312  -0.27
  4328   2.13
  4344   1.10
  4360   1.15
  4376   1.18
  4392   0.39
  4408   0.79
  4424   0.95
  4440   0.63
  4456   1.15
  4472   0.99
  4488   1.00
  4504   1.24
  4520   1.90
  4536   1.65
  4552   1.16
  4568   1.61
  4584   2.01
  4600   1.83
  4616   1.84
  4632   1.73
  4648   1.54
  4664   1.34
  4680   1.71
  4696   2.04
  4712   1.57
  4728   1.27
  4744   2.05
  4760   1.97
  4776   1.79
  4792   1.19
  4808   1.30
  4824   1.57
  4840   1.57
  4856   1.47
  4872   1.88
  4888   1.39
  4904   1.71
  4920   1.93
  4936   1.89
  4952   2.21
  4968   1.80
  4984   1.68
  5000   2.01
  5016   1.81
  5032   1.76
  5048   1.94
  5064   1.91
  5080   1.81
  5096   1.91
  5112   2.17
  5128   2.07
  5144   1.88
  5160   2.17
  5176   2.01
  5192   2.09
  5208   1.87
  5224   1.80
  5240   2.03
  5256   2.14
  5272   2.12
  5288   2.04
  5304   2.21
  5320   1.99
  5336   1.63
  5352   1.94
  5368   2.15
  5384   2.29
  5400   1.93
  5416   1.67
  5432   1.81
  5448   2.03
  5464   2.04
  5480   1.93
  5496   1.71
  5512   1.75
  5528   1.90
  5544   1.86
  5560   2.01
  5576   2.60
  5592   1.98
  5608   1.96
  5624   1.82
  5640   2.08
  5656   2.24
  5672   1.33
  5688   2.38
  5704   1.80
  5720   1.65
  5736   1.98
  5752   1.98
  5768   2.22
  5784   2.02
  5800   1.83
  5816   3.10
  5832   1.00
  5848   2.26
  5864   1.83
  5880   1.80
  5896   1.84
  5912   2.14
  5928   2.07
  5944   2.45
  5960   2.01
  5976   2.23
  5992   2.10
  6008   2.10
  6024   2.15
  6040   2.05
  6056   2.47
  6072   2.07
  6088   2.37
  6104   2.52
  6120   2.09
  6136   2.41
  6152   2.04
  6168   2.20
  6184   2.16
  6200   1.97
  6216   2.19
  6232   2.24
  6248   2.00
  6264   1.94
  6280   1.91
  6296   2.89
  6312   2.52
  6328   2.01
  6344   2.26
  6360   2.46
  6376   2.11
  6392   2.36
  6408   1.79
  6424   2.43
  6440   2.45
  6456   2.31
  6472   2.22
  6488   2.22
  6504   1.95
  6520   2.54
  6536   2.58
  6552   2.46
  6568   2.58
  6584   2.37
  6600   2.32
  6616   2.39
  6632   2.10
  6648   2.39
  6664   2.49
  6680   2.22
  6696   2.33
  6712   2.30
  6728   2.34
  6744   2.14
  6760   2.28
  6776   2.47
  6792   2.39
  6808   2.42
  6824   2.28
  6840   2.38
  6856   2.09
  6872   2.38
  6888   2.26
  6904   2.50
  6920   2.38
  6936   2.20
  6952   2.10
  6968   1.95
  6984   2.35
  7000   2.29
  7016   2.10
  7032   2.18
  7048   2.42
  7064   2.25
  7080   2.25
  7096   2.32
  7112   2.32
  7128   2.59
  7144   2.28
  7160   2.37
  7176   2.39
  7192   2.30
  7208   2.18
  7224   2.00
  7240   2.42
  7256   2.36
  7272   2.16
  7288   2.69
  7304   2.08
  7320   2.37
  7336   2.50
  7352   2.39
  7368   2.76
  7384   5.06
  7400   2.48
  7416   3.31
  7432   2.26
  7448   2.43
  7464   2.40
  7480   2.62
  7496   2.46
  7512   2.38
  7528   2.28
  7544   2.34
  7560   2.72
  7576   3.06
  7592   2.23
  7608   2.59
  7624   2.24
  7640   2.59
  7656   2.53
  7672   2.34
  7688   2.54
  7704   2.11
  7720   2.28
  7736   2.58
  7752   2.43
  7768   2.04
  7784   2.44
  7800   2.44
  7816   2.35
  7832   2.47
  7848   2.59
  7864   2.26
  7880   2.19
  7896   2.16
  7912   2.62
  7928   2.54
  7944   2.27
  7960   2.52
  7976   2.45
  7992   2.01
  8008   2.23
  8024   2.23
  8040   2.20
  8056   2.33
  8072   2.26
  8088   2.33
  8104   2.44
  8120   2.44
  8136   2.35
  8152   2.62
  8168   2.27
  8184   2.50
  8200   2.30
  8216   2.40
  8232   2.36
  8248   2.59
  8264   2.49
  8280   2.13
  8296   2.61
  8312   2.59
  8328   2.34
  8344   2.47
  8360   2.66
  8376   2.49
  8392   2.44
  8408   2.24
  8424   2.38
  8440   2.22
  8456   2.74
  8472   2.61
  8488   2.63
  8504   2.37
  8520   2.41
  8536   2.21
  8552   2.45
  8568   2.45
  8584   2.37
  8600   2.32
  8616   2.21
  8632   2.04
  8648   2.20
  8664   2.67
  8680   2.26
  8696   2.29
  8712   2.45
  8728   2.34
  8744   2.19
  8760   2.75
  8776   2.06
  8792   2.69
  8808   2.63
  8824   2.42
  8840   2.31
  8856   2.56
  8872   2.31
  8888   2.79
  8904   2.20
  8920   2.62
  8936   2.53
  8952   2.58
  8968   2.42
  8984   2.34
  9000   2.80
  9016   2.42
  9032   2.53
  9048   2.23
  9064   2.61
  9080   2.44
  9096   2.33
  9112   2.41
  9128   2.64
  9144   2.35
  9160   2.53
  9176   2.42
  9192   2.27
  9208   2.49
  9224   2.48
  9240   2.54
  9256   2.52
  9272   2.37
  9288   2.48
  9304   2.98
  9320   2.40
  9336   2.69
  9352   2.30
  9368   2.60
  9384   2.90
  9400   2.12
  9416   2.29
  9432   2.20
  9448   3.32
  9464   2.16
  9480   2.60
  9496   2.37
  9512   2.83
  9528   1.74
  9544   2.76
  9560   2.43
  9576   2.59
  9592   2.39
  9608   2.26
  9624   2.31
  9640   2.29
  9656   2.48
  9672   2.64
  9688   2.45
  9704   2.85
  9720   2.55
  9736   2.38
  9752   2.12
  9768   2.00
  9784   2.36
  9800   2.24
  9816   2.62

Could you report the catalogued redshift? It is 0.13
